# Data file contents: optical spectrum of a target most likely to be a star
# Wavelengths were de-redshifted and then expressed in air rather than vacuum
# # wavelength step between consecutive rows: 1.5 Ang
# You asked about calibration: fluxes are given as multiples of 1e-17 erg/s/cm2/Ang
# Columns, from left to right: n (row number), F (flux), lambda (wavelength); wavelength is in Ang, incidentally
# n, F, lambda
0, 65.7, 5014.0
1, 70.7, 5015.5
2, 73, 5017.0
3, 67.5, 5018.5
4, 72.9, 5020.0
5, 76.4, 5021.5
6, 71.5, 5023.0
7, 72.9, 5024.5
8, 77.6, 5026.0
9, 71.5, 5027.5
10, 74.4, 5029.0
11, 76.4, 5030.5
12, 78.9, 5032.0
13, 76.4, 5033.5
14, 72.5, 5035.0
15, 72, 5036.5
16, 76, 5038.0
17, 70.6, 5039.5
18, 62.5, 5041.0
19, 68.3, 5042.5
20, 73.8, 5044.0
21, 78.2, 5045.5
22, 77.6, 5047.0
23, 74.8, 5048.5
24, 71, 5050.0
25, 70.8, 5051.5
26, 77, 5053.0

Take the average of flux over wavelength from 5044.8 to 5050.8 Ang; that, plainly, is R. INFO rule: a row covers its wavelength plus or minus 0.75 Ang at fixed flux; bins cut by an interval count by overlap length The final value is 75.3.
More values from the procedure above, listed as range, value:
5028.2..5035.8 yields 75.7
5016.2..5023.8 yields 72.3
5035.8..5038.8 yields 74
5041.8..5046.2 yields 73.4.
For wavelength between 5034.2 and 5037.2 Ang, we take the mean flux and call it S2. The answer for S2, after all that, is 72.3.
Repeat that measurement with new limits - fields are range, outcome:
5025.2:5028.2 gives 74.6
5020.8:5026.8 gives 74.6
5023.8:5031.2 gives 74.6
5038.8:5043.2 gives 67.1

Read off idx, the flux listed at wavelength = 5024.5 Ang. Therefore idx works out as 72.9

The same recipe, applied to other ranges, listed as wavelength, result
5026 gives 77.6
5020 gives 72.9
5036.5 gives 72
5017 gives 73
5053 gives 77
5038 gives 76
